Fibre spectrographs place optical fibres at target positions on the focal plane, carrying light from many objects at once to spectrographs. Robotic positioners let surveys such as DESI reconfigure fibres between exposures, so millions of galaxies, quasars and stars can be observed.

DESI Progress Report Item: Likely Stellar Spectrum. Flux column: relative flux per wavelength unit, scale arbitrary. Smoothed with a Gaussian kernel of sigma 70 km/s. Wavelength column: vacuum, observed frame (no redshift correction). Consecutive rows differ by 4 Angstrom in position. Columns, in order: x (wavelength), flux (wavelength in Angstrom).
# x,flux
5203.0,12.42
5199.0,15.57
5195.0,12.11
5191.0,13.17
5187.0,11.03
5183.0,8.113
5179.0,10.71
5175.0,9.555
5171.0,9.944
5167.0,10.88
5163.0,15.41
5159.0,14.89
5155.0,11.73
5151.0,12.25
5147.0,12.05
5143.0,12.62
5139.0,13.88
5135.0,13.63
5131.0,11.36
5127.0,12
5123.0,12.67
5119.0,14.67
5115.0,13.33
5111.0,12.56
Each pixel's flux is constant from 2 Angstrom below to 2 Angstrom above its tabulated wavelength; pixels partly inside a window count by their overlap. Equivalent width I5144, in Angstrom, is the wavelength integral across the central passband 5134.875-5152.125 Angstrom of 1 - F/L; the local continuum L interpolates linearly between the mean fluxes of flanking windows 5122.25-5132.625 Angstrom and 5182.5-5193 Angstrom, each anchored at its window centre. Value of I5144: -1.6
